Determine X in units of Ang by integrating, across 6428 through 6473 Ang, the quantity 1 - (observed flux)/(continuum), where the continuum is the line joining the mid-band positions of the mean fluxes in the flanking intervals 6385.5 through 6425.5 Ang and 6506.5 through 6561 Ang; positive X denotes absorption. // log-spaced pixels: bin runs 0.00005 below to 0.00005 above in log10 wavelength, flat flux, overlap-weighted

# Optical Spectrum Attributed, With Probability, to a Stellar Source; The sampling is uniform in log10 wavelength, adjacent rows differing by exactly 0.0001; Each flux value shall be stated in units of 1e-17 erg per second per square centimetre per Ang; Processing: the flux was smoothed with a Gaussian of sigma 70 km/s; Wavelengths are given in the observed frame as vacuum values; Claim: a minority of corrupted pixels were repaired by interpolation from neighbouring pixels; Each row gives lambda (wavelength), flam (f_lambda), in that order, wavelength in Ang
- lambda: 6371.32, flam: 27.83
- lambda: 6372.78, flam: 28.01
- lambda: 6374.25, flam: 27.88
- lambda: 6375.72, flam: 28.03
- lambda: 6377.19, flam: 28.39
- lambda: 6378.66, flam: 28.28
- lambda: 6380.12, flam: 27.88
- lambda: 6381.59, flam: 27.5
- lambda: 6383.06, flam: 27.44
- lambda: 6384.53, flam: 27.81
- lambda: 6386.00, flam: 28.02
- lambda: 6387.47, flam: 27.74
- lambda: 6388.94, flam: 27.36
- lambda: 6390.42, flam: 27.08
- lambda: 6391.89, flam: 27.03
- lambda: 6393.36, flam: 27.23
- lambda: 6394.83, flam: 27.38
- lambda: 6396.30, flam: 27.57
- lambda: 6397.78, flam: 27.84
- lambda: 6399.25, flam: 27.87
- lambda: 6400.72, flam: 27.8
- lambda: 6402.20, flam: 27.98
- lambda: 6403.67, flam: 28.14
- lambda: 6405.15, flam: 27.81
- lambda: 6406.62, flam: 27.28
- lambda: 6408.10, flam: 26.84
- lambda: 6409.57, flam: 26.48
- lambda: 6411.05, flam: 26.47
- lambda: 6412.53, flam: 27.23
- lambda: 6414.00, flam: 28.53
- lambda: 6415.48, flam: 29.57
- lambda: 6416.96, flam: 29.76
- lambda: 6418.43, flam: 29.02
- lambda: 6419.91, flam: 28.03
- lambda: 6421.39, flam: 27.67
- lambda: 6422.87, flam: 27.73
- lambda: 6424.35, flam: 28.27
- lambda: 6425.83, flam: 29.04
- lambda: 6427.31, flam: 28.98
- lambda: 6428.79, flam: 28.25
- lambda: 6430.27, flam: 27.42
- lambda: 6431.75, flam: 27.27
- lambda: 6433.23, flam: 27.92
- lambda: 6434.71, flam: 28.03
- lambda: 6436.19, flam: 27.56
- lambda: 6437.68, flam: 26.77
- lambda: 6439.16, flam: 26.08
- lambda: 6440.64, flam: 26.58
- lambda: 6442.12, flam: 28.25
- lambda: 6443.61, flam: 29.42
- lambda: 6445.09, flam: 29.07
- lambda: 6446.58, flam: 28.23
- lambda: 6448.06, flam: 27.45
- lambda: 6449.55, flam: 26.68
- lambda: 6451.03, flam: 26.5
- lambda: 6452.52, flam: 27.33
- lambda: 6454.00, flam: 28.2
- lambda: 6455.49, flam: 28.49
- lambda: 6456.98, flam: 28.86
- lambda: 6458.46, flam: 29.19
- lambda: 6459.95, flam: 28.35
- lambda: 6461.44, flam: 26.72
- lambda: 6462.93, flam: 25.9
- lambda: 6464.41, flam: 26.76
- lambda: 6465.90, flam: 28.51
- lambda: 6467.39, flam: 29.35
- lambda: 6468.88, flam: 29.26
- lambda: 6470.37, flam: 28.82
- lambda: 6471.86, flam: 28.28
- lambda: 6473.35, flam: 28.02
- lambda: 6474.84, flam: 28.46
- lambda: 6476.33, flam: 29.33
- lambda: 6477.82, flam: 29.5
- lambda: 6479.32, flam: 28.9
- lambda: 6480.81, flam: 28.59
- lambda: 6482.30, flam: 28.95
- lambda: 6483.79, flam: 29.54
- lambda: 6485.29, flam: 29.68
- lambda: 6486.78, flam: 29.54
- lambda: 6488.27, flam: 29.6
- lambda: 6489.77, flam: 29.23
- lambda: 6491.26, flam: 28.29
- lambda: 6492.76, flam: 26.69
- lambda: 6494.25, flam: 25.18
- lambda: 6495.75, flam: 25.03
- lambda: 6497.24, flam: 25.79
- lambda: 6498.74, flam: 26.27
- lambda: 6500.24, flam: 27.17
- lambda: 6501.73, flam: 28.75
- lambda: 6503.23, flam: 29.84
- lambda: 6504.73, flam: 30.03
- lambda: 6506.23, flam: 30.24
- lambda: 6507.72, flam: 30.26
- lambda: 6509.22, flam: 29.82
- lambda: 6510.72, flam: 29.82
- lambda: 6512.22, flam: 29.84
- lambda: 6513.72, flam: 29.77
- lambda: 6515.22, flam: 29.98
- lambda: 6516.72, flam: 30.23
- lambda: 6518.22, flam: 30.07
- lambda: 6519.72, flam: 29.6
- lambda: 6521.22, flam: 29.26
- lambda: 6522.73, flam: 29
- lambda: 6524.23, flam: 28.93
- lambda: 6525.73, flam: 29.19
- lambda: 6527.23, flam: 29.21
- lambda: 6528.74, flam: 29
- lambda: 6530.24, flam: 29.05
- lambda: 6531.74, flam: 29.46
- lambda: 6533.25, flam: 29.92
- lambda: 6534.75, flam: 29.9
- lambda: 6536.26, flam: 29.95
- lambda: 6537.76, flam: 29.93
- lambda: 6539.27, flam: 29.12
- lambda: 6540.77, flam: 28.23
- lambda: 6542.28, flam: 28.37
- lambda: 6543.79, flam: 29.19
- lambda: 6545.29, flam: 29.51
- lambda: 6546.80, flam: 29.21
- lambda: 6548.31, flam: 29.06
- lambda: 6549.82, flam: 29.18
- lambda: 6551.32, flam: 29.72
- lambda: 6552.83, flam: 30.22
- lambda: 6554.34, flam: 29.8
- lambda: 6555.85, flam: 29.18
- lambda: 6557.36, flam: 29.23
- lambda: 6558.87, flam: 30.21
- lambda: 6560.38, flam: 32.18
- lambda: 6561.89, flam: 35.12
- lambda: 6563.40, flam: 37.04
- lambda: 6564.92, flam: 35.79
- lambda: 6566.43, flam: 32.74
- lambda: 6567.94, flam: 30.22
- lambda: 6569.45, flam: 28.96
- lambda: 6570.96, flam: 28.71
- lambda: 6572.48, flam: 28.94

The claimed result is 0.88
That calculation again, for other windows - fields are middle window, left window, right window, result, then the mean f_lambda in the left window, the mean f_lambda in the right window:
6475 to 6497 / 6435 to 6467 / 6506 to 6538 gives 0.21 Ang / 27.7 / 29.6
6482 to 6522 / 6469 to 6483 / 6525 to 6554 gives 0.25 Ang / 28.8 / 29.3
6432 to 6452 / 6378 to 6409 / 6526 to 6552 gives 0.43 Ang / 27.6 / 29.3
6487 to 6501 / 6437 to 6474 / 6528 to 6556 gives 0.70 Ang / 27.9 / 29.4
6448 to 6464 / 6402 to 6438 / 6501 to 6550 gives 0.49 Ang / 27.9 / 29.5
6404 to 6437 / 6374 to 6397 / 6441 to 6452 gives -0.21 Ang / 27.7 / 27.9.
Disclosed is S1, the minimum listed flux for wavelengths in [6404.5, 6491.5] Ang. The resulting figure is 25.9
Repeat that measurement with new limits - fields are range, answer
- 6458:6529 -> 25.03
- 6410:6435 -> 26.47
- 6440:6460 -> 26.5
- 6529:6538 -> 29.05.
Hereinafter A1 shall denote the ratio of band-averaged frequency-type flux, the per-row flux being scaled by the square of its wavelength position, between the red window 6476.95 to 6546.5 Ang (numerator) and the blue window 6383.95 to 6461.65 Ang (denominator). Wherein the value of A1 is 1.07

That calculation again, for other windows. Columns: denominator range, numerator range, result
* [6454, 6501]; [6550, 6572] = 1.14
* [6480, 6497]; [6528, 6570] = 1.10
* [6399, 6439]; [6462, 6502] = 1.03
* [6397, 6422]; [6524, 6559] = 1.10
